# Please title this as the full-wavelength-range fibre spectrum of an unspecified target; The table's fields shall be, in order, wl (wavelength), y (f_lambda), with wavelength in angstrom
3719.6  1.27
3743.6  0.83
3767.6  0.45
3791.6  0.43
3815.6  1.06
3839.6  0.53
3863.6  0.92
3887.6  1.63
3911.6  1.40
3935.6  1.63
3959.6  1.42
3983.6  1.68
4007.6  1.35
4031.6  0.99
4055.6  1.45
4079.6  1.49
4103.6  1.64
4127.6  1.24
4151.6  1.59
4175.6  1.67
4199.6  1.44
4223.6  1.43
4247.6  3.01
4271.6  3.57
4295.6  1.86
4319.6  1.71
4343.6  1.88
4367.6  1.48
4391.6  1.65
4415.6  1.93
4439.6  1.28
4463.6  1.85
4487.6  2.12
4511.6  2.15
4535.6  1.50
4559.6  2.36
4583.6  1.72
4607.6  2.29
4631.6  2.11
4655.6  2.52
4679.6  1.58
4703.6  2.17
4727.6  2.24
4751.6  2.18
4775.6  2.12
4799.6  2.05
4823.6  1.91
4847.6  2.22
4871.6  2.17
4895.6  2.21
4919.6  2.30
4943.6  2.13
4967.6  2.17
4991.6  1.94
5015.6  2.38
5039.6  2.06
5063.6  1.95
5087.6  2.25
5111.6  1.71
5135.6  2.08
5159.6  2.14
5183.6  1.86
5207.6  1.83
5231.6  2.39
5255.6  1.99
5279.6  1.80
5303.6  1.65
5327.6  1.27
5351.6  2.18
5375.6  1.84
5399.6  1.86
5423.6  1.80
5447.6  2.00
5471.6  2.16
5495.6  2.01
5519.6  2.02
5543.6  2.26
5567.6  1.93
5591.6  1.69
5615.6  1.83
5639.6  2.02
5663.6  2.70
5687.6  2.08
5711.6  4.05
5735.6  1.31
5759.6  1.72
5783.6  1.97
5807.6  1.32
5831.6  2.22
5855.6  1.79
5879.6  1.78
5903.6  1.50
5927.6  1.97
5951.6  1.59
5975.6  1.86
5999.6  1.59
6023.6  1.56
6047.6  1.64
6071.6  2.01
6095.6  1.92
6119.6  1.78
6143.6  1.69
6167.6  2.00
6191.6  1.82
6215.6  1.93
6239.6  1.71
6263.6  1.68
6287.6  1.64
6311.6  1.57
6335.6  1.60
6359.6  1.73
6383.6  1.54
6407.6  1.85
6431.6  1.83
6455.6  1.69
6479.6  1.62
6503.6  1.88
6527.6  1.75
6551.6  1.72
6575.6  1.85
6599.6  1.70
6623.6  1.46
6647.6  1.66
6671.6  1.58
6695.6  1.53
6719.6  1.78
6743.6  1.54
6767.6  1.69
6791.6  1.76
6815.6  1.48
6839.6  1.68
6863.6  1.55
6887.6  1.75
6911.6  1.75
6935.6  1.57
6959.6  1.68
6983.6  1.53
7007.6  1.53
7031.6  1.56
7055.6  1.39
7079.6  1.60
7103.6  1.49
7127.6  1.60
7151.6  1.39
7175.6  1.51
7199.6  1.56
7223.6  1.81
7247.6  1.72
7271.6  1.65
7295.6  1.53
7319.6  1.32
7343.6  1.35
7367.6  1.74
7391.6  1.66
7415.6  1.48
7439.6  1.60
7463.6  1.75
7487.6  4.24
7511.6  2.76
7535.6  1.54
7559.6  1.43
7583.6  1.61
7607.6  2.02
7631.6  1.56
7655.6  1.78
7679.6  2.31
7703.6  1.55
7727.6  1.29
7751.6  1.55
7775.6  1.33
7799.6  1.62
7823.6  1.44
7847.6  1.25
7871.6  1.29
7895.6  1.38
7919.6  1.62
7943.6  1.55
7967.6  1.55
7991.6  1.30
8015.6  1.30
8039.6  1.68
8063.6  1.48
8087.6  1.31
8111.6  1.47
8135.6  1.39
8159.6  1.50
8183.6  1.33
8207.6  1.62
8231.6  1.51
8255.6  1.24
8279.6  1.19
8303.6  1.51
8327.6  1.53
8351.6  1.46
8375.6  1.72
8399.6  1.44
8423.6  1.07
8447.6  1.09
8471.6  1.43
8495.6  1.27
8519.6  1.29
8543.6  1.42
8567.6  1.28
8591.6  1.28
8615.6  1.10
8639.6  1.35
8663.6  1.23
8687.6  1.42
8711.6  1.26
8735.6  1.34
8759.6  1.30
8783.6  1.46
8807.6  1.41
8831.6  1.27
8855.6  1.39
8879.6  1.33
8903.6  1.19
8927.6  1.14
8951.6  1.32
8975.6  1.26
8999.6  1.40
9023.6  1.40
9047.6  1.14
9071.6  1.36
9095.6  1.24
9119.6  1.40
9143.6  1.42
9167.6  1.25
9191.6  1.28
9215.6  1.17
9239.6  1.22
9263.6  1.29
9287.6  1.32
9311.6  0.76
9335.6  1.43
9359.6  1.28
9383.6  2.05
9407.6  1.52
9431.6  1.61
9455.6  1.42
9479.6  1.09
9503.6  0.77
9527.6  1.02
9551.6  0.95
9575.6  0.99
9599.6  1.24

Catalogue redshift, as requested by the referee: 0.142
